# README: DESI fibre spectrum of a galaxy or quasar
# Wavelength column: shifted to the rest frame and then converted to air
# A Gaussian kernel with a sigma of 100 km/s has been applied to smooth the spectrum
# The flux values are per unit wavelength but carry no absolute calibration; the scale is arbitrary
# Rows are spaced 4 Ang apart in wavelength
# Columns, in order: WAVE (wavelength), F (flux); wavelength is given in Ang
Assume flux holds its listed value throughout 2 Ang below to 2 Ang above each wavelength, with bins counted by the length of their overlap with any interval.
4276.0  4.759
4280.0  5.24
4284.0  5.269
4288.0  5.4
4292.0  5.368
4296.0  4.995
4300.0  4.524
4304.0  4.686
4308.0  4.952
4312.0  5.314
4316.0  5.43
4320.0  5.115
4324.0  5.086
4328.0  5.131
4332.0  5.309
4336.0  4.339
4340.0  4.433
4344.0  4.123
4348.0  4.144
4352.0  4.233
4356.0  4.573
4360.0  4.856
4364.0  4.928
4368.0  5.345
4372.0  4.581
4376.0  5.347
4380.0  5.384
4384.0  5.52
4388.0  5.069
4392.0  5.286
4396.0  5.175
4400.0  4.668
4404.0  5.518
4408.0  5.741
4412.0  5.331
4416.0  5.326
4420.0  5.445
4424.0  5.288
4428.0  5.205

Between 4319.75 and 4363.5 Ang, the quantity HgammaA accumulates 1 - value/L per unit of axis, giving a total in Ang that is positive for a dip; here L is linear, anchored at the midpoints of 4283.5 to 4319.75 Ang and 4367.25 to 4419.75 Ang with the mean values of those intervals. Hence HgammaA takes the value 4.30 Ang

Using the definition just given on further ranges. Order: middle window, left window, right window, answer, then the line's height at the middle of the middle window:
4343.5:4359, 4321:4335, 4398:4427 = 2.6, 5.17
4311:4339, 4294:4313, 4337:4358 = -2.9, 4.59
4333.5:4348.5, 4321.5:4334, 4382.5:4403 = 2.5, 5.17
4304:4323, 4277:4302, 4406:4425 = 0.1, 5.18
